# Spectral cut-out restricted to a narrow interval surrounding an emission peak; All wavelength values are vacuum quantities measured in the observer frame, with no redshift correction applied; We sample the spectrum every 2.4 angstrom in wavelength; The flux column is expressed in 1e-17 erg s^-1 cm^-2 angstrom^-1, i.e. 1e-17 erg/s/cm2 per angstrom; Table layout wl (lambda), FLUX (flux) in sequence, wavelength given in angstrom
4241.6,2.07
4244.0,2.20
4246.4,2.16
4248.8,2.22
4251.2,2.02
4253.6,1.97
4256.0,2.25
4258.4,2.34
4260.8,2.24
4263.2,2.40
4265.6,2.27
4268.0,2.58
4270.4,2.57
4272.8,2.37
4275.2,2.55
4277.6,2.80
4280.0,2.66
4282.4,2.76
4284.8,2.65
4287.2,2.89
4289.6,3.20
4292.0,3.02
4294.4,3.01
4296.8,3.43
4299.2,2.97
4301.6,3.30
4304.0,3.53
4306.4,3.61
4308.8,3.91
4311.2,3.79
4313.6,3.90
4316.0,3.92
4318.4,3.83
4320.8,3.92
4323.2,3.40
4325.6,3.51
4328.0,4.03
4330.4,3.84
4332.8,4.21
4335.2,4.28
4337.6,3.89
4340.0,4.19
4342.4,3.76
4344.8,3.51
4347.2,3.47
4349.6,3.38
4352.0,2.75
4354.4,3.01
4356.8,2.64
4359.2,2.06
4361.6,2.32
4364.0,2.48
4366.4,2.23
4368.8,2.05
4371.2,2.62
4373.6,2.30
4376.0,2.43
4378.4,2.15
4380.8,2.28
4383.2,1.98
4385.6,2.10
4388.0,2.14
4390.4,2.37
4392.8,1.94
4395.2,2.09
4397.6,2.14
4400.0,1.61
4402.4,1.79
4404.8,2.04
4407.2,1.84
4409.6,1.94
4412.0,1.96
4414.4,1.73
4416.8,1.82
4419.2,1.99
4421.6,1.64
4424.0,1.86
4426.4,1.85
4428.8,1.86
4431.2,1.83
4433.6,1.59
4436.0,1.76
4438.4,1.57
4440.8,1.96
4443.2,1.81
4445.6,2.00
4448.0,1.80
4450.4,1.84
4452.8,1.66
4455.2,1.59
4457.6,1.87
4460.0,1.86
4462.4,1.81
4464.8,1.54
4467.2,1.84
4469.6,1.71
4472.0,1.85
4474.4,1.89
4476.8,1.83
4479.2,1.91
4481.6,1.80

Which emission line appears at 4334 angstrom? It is C IV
